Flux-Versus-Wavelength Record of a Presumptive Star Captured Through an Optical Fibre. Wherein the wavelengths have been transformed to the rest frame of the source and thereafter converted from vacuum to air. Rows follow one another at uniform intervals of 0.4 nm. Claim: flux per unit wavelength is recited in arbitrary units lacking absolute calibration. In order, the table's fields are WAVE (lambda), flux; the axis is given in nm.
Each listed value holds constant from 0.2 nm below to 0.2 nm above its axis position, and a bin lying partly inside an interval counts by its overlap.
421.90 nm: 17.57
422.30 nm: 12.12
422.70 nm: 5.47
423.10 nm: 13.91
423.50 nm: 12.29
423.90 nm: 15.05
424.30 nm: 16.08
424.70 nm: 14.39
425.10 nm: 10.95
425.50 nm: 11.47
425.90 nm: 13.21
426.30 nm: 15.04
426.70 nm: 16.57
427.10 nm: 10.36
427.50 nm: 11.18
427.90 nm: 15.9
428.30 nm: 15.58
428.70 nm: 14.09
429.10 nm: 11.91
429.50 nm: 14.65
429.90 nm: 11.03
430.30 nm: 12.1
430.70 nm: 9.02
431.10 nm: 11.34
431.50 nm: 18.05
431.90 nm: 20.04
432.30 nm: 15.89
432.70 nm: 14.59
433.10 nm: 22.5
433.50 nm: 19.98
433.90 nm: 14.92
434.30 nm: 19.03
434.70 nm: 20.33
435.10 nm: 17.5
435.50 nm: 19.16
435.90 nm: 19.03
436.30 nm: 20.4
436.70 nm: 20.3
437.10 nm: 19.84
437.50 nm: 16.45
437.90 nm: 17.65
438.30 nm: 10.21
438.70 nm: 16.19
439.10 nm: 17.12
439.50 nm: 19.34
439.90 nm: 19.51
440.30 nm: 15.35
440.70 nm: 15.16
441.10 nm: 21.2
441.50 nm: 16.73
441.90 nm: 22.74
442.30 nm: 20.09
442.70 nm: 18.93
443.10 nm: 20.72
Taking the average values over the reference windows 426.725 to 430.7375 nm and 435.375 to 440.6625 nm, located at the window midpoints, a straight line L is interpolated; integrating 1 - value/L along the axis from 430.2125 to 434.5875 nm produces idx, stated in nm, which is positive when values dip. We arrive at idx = -0.44 nm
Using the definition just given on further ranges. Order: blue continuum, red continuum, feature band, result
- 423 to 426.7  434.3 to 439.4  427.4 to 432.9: 0.56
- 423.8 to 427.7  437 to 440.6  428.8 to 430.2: 0.17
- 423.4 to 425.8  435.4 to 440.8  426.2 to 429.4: 0.13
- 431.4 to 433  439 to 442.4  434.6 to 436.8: -0.18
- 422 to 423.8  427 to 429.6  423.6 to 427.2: -0.39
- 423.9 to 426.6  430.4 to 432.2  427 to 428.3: 0.09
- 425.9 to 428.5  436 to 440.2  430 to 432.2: 0.19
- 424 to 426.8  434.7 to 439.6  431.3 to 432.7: -0.12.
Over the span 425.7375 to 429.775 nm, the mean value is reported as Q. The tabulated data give 13.8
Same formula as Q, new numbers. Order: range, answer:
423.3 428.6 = 13.7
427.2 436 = 15.7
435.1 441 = 17.6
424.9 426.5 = 12.7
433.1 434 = 18.9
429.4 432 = 13.5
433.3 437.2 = 19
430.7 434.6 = 17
